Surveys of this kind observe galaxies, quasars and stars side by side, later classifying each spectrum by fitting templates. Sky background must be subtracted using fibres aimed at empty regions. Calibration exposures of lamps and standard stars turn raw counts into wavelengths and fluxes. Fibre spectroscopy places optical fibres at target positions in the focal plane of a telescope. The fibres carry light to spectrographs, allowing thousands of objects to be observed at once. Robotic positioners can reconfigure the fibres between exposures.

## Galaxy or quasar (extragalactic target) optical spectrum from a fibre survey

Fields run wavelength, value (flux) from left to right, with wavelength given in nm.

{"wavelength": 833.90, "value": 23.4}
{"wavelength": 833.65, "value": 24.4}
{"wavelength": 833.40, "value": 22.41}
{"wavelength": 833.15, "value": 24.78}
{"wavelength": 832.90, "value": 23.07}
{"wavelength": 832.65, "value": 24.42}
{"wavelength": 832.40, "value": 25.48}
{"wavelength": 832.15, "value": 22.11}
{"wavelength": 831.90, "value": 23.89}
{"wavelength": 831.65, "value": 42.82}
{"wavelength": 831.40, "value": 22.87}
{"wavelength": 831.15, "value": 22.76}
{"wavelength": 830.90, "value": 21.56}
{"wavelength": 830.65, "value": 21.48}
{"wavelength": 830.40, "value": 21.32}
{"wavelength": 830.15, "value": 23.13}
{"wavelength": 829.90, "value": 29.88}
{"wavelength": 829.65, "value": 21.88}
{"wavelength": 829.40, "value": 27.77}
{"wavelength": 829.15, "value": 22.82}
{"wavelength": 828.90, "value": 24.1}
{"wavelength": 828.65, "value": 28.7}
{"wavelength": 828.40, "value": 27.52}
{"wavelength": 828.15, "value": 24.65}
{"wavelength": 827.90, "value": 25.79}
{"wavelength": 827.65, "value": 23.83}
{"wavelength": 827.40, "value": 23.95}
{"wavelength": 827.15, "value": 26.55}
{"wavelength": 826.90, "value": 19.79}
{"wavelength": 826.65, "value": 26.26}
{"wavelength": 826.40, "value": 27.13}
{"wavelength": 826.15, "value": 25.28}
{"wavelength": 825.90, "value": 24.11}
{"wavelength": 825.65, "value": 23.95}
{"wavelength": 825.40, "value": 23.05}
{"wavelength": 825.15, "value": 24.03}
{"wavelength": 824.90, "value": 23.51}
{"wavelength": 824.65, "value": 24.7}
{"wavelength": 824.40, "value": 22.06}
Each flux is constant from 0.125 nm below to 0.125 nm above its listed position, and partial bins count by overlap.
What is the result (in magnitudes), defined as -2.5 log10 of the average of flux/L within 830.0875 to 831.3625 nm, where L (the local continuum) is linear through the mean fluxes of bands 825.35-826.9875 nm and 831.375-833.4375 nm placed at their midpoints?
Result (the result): 0.16 mag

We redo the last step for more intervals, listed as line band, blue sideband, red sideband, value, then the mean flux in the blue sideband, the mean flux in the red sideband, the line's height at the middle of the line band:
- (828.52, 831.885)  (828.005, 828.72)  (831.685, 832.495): 0.038 mag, 26.8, 25.9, 26.3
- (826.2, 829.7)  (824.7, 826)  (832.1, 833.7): -0.059 mag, 23.8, 23.9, 23.8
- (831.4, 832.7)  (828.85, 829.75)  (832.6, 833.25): -0.143 mag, 24.2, 24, 24.1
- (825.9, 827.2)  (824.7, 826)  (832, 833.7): -0.047 mag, 23.8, 23.8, 23.8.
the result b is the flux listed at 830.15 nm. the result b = 23.13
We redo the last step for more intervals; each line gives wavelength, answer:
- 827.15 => 26.55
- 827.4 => 23.95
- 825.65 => 23.95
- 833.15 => 24.78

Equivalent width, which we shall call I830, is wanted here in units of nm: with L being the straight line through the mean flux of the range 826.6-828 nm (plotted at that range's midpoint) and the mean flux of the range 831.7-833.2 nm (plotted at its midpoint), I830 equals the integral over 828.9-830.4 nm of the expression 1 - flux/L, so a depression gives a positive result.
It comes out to -0.011 nm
